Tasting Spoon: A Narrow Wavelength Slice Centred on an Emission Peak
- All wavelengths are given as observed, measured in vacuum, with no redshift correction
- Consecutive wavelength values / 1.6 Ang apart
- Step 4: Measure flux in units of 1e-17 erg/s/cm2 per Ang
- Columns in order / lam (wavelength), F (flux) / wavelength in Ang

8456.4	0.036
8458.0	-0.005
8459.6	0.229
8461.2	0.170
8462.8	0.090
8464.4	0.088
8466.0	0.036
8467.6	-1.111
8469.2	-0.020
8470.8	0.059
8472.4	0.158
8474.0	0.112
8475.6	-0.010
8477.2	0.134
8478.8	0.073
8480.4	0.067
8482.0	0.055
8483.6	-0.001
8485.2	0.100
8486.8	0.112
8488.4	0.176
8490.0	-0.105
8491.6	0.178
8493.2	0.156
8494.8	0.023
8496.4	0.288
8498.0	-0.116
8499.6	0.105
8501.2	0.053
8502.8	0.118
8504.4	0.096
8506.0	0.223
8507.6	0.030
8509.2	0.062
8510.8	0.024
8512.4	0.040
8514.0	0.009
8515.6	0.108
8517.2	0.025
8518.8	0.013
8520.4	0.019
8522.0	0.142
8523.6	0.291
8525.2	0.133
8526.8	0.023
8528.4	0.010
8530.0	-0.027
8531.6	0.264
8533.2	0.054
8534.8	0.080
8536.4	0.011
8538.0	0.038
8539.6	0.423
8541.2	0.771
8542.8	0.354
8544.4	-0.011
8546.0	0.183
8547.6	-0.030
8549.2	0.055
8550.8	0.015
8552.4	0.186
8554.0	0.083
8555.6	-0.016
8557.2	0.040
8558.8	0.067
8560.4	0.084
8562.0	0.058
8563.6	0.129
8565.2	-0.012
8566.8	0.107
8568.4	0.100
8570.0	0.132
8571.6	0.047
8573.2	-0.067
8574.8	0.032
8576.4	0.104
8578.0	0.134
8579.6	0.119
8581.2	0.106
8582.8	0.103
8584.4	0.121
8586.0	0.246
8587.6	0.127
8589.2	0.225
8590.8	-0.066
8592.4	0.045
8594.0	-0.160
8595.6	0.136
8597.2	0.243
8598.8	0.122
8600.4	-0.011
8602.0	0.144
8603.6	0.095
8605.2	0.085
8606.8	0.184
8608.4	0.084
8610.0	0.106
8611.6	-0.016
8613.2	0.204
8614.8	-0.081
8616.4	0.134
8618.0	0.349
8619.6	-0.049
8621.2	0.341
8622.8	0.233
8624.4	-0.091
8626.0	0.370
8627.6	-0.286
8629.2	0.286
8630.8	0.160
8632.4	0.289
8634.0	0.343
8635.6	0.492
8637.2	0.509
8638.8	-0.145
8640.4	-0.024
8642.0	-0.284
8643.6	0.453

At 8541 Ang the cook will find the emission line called H-gamma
